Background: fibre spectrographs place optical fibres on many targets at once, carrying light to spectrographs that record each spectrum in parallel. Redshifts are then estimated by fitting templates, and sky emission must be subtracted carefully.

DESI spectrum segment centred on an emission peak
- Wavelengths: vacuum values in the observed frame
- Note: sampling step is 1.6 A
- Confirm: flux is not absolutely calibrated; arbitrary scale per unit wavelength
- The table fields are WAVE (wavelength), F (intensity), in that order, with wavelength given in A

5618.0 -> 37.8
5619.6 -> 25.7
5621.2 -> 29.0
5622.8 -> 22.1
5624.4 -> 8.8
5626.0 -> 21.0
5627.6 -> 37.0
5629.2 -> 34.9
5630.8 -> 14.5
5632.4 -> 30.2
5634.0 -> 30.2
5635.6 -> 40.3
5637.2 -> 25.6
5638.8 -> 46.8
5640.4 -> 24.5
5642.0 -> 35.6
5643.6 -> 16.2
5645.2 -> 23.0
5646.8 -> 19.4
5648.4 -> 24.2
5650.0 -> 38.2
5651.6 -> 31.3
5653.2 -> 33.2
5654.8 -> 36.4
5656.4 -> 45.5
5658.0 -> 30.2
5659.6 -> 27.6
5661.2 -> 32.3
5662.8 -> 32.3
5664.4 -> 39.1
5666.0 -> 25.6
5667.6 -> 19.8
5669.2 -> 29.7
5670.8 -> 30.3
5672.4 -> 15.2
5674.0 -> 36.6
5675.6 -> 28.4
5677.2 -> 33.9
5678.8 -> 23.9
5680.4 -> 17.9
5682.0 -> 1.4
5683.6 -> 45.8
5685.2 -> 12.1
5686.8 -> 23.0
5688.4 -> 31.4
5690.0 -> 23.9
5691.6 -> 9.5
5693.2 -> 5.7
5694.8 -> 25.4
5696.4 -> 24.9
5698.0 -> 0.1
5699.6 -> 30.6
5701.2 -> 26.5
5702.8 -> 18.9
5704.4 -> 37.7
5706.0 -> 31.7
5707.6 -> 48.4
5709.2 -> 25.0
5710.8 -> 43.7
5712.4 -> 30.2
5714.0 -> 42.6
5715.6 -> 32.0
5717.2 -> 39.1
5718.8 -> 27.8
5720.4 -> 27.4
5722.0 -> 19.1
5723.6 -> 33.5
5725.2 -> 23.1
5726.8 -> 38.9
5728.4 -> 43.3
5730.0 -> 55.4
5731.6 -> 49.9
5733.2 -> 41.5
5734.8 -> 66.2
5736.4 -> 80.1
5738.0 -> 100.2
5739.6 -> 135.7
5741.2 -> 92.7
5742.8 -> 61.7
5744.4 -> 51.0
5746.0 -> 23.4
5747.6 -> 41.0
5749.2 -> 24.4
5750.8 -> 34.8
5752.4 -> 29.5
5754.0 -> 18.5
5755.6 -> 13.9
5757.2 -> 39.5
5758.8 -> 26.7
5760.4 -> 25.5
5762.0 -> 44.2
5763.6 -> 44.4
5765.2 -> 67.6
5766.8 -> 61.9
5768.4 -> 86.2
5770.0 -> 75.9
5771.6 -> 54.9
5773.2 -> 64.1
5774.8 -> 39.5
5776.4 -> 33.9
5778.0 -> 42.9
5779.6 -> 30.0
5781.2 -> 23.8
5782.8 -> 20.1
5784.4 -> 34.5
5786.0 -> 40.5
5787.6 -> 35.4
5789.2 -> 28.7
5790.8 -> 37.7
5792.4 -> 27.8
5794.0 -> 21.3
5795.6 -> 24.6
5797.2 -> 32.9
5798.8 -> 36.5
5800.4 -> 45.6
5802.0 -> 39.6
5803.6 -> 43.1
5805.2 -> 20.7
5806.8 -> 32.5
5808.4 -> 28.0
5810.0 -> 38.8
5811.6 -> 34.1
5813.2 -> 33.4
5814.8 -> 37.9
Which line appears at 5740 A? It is Hgamma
